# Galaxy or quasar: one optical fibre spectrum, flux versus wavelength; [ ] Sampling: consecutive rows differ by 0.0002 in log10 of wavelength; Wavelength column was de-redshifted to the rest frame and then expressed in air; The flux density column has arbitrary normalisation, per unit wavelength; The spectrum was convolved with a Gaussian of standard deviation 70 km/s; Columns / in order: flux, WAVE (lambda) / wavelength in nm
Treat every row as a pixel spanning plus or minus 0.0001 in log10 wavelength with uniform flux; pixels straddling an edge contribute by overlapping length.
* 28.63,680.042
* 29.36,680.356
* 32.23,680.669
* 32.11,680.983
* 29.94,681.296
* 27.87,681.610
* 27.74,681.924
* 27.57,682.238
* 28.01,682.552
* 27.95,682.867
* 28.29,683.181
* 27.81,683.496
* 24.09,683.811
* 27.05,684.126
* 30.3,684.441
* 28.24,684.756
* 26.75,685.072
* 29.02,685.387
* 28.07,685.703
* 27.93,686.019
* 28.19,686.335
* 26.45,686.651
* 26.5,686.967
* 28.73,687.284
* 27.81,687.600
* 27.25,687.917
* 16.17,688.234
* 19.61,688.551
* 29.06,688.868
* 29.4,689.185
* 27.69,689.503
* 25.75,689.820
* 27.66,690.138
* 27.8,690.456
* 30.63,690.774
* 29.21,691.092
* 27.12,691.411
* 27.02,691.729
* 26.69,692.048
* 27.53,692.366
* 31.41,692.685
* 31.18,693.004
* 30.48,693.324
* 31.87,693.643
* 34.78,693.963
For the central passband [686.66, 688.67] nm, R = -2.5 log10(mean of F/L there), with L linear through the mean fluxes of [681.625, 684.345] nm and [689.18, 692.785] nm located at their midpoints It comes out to 0.13 mag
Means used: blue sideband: 27.4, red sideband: 28.1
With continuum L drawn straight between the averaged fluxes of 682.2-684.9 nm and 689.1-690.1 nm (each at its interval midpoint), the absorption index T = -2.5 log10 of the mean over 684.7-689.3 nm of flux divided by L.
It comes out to 0.04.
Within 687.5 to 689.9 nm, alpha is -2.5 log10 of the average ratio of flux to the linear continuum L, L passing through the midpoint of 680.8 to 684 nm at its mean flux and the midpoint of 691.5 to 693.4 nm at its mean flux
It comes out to 0.14 mag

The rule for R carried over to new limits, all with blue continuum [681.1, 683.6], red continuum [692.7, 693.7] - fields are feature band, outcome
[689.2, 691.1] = 0.08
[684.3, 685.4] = 0.01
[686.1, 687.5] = 0.07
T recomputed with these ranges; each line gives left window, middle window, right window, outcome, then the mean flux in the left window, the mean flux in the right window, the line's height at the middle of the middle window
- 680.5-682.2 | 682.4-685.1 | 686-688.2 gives 0.036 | 29.8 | 26.9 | 28.6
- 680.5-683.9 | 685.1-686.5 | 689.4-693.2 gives 0.013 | 28.6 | 28.3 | 28.5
